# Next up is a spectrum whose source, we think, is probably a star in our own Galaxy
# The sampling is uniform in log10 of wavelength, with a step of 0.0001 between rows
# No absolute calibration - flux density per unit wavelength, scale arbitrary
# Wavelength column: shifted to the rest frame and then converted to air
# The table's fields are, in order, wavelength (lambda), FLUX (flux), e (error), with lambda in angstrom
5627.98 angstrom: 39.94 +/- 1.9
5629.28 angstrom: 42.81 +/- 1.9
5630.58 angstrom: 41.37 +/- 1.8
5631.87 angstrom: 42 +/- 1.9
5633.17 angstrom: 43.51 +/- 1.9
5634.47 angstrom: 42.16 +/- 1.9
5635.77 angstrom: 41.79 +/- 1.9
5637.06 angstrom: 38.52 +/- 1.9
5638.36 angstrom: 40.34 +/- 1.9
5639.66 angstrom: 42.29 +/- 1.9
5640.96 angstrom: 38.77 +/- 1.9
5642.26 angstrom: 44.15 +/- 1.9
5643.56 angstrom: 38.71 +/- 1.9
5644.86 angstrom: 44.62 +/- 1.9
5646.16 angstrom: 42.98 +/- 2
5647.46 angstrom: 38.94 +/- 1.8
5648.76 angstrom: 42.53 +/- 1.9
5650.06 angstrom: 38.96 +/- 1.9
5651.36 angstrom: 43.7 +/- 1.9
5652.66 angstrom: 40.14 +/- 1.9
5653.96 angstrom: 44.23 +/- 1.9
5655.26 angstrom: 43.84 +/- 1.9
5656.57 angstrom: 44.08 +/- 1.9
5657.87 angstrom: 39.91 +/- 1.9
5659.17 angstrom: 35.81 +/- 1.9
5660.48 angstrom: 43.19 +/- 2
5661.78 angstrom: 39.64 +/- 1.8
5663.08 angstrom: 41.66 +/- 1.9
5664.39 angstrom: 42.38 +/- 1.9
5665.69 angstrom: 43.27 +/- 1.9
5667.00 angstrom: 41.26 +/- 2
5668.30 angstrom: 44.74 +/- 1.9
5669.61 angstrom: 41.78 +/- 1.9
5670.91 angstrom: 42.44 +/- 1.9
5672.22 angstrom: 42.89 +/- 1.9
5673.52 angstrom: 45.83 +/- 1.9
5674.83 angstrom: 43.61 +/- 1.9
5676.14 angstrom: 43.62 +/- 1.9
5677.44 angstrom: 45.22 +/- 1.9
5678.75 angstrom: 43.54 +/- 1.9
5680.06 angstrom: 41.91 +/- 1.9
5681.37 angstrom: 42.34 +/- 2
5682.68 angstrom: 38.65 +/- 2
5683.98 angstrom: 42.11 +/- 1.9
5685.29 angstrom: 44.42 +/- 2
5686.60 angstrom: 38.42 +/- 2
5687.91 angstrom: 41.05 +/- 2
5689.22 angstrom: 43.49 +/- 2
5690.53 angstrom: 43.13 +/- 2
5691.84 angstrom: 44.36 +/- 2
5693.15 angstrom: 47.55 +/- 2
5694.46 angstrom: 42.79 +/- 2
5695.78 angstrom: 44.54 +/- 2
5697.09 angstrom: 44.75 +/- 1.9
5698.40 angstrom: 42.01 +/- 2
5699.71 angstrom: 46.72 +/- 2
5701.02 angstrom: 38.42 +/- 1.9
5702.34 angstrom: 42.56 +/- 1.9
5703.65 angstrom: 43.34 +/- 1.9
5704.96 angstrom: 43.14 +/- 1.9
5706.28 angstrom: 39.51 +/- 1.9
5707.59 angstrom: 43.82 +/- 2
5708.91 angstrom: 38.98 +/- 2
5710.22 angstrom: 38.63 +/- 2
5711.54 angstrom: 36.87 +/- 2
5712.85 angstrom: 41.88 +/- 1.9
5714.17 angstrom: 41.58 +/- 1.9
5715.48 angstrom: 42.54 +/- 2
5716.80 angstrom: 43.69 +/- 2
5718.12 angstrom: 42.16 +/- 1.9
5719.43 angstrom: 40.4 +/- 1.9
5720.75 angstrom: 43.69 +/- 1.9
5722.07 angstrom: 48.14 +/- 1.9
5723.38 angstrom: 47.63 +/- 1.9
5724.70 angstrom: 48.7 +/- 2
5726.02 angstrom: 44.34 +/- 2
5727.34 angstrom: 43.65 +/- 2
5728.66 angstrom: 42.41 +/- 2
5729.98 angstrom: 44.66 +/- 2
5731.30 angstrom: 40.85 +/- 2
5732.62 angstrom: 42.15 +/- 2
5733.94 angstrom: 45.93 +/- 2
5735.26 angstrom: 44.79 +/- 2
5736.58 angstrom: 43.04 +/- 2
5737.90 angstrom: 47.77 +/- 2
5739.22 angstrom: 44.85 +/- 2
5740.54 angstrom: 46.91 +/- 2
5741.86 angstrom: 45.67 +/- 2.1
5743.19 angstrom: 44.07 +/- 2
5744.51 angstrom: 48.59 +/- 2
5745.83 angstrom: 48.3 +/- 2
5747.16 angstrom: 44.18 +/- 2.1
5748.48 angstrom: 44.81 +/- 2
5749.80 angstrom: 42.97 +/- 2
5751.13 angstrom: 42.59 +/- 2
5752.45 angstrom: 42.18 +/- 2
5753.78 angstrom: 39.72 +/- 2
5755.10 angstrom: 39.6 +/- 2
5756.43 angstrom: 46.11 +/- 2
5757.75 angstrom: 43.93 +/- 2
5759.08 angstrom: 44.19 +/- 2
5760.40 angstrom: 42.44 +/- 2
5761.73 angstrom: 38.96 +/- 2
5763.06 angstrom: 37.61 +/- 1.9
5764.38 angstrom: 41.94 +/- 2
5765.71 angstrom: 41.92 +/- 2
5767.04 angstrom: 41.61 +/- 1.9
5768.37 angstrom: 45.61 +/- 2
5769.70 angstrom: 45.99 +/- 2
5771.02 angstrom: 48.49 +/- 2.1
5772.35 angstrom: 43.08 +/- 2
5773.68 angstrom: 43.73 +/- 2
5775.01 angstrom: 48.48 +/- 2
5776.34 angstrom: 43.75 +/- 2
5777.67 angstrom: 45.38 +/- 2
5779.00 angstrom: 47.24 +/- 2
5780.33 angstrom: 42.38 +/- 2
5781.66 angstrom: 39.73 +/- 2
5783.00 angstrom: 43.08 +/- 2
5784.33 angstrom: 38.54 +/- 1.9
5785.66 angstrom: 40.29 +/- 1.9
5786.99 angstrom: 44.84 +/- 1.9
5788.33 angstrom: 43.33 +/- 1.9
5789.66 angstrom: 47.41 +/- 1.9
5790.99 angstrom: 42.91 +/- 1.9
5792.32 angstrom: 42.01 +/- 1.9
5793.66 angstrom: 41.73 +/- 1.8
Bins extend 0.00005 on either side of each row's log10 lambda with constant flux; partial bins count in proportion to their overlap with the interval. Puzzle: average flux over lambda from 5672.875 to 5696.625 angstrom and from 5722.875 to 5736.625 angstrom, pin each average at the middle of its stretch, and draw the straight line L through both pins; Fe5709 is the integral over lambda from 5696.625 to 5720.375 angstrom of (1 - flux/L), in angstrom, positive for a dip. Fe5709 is 1.1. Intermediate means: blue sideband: 43.1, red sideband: 44.4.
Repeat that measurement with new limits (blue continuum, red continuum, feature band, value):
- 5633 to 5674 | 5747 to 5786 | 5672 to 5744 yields -1.49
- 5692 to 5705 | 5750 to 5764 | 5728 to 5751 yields -1.32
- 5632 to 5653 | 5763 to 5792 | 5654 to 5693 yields -0.50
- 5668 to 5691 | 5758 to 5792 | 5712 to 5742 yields -0.81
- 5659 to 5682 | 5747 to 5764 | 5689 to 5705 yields -0.42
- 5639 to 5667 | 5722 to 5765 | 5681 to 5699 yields -0.11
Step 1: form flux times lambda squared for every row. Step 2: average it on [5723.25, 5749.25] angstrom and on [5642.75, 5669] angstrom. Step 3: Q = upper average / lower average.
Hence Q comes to 1.11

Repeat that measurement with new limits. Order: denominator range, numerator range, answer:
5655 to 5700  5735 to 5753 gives 1.08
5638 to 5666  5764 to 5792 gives 1.10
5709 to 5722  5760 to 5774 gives 1.05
